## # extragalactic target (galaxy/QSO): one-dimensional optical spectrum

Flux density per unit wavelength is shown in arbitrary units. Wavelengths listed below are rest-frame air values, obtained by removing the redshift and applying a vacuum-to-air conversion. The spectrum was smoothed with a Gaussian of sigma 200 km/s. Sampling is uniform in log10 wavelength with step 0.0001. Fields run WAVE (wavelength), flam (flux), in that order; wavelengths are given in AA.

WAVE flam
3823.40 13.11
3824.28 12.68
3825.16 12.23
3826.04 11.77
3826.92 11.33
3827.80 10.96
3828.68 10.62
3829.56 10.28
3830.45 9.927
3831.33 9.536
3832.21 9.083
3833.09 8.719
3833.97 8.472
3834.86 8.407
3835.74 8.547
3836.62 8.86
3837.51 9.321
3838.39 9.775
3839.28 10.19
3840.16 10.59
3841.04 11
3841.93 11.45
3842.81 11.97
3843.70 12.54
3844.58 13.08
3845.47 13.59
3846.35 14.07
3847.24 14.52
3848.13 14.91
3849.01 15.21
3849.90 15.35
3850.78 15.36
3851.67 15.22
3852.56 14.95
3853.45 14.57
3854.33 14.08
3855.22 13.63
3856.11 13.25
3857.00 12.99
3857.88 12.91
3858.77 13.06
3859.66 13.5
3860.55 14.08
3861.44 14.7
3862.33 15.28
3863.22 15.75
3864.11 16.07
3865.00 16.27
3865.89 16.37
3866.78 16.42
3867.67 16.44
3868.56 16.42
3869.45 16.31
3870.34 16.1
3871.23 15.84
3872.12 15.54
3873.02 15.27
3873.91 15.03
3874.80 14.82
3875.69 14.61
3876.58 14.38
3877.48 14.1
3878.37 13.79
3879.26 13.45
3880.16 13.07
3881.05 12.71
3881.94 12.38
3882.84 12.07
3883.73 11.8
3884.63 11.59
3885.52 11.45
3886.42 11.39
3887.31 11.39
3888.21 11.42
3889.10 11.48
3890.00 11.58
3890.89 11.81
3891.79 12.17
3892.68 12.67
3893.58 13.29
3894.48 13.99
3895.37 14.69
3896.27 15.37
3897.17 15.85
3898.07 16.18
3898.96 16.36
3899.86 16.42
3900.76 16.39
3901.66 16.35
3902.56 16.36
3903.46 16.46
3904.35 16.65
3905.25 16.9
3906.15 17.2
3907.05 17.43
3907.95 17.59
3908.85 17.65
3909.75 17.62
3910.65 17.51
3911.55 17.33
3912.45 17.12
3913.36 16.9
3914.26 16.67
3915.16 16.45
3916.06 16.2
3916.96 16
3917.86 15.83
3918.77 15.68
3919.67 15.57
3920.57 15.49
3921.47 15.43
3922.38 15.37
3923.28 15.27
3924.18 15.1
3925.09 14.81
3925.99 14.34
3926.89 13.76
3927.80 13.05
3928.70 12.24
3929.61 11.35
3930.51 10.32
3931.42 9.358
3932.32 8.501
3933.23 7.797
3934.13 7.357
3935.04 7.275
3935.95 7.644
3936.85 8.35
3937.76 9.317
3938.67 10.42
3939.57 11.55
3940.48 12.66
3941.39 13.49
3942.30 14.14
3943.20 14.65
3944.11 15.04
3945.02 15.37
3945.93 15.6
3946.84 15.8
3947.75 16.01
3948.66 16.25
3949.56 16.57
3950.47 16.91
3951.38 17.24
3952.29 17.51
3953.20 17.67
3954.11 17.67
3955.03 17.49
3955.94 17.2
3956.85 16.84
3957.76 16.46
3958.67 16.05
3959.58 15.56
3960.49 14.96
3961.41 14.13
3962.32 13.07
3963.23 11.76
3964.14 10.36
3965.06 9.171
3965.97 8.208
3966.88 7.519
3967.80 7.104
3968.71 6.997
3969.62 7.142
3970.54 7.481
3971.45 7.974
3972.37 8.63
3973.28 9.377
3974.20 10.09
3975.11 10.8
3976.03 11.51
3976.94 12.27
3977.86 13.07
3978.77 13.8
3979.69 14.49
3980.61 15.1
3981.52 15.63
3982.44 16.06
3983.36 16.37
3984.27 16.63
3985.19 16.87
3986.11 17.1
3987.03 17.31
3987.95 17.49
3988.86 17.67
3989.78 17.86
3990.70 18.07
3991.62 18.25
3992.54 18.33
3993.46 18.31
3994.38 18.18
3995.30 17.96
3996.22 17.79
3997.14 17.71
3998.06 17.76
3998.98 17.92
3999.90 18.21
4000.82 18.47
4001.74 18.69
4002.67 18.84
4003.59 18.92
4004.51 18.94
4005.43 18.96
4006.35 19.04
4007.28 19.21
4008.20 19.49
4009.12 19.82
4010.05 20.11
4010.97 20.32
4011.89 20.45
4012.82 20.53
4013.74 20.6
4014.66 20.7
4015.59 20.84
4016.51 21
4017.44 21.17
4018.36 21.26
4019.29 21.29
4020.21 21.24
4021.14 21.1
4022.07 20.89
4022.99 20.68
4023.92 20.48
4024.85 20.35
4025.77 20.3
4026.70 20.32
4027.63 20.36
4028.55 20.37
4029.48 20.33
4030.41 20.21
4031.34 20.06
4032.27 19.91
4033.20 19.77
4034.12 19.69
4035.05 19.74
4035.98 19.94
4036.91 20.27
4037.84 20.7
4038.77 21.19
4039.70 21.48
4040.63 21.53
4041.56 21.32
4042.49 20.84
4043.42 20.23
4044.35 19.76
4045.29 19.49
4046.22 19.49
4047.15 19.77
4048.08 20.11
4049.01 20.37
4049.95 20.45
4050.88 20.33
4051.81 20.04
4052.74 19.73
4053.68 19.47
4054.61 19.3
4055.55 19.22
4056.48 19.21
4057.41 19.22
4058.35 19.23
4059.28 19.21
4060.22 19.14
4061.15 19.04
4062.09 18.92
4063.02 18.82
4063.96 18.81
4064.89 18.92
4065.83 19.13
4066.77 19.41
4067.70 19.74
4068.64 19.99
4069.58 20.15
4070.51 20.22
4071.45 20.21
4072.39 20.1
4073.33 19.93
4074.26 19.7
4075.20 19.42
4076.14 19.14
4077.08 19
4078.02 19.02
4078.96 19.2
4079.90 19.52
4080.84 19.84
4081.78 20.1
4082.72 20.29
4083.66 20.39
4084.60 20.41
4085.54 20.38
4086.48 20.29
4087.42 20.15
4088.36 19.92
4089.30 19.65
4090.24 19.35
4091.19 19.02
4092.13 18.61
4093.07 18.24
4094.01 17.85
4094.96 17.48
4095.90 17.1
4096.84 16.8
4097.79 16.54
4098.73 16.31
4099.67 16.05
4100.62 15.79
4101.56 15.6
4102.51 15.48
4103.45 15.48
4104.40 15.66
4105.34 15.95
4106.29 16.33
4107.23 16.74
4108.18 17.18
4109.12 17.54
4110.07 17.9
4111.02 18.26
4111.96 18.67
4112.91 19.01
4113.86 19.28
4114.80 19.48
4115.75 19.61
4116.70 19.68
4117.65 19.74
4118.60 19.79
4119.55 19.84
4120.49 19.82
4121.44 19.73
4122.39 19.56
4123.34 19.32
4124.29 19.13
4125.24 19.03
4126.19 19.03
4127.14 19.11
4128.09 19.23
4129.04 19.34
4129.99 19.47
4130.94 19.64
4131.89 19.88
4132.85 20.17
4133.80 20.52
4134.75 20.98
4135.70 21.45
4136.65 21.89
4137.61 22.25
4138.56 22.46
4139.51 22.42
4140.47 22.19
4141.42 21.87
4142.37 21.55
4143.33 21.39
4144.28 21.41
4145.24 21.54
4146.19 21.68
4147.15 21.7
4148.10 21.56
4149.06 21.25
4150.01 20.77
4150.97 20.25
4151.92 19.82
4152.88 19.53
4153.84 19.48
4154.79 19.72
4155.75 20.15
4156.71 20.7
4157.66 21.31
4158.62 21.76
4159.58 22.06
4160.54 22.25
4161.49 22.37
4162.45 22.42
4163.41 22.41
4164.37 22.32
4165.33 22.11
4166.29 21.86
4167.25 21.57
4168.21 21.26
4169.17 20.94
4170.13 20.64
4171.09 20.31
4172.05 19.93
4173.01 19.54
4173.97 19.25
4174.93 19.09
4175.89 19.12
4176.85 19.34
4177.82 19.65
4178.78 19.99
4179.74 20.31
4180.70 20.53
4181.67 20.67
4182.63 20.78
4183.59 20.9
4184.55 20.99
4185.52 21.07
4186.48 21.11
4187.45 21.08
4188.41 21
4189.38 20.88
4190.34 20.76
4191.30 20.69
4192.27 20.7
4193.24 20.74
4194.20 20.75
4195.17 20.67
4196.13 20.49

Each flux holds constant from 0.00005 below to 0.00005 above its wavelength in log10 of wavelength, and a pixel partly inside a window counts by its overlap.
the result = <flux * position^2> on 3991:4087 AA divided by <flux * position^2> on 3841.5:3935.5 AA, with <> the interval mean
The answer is 1.49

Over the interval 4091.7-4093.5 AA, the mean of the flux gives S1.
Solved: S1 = 18.4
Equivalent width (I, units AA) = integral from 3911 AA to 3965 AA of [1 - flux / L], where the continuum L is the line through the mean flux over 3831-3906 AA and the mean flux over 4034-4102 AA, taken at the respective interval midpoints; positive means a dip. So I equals 5.2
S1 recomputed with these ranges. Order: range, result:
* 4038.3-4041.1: 21.4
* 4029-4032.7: 20.1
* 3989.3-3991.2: 17.9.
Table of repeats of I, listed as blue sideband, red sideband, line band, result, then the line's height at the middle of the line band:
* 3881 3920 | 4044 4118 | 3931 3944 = 4.49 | 15.7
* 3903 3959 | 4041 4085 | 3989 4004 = -0.90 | 17.2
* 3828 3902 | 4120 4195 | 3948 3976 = 5.17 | 15.8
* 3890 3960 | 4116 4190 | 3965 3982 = 5.98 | 16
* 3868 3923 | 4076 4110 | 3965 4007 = 4.02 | 16.4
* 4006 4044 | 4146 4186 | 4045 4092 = 2.14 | 20.6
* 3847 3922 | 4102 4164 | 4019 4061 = -4.91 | 18.1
